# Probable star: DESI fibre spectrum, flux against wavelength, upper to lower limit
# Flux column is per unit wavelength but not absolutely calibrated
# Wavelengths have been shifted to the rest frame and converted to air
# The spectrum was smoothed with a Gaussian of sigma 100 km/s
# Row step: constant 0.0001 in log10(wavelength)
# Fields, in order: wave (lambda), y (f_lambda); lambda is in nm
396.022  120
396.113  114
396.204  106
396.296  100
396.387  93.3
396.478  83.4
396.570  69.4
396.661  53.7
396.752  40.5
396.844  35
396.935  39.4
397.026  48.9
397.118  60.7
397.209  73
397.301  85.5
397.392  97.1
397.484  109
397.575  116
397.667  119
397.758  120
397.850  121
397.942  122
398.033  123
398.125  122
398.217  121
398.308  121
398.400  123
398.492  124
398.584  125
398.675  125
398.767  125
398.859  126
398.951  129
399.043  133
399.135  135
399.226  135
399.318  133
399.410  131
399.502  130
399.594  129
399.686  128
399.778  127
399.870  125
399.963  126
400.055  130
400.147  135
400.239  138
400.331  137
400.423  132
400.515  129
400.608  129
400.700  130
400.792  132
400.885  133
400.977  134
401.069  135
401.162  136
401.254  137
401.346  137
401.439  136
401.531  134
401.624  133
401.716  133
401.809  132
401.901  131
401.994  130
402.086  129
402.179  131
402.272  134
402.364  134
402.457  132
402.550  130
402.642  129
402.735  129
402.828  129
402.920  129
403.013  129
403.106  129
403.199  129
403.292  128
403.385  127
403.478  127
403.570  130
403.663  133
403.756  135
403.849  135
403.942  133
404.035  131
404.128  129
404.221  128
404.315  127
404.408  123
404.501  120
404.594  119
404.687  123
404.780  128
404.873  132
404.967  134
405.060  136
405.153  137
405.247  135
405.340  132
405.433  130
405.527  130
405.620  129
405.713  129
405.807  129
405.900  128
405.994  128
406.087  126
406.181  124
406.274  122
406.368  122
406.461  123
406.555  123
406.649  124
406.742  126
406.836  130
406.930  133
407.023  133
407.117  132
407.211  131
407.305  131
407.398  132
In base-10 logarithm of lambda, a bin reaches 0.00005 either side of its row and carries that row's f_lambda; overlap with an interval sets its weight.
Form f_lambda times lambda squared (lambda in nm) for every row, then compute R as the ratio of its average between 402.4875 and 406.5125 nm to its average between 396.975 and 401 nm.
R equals 1.09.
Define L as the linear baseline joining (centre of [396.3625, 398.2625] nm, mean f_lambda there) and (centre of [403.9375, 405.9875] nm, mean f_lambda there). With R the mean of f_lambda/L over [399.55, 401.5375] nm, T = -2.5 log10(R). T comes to -0.25 mag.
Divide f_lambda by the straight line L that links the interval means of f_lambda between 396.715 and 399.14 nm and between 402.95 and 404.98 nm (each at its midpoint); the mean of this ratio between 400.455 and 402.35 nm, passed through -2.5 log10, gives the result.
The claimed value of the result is -0.127 mag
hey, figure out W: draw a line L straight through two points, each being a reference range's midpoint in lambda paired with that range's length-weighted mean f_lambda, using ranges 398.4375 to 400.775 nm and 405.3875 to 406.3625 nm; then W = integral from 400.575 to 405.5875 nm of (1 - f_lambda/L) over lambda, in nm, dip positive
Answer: -0.10 nm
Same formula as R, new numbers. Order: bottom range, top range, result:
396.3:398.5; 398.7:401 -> 1.43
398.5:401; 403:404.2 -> 1.02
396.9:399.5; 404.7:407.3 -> 1.19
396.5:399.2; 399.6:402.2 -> 1.32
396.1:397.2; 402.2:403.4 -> 1.94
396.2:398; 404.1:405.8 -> 1.59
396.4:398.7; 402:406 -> 1.41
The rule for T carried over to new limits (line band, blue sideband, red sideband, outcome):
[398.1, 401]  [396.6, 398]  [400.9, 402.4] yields -0.19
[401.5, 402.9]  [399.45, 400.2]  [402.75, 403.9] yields -0.01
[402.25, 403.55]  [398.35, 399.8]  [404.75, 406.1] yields 0.00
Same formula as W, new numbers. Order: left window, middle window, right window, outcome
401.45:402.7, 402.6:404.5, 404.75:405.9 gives 0.04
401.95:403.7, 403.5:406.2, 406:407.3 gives -0.02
